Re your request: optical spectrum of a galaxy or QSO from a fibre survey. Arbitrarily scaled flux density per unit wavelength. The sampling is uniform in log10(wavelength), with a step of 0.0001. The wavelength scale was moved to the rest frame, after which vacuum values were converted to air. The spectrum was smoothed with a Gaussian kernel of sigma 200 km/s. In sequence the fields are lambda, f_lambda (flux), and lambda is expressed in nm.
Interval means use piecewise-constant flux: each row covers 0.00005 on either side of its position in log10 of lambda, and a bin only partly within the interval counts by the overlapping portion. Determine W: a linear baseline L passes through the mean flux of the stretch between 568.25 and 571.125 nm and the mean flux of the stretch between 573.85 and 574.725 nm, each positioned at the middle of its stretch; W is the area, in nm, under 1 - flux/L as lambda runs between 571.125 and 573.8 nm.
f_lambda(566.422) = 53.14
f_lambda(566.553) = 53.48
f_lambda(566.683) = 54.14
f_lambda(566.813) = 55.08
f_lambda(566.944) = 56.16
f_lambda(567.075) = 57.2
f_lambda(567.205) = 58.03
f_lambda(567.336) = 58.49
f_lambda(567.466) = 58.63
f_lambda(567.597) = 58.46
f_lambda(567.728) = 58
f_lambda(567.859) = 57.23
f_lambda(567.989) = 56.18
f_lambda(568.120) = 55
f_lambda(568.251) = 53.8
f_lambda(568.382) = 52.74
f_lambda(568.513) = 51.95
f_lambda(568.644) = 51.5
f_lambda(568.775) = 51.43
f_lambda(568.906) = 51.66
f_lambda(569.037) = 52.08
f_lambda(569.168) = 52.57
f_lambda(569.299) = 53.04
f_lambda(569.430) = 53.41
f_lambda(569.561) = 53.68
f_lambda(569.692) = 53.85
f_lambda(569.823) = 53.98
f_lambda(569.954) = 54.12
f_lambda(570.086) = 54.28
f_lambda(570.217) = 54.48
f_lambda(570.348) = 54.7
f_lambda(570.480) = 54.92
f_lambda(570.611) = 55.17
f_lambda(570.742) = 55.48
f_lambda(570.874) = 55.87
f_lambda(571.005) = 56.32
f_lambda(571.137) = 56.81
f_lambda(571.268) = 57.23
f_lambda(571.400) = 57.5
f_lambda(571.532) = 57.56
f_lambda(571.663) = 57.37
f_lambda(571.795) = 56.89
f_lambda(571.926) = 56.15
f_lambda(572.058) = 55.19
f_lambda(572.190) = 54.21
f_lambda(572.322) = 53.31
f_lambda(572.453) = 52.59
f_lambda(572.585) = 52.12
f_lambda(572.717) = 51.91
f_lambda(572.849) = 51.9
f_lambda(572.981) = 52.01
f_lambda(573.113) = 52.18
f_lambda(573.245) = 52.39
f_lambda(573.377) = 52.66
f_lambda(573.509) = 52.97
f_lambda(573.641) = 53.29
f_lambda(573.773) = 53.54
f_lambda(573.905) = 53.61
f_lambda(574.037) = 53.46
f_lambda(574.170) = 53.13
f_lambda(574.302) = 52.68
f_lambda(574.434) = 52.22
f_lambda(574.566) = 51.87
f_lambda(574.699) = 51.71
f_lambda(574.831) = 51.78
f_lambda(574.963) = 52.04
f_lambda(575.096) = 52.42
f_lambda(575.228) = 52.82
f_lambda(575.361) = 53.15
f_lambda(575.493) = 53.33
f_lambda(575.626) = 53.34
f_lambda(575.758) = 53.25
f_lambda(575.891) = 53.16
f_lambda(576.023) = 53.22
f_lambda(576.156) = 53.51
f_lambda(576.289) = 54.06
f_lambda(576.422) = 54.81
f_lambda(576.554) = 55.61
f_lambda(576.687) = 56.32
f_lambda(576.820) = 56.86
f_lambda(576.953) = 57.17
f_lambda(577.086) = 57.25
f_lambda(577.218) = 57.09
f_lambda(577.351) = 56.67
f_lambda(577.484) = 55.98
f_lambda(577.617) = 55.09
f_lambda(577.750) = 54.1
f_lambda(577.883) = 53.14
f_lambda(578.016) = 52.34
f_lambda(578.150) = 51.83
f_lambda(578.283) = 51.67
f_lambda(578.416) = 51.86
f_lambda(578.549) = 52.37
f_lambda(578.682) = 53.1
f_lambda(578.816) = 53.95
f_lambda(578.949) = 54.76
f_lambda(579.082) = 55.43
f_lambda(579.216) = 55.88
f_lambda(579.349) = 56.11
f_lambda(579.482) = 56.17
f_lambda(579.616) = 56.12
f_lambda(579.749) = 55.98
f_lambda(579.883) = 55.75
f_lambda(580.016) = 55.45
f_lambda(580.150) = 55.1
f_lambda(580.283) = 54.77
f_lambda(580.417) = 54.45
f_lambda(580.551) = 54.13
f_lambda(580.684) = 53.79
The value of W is -0.06 nm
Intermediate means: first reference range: 53.7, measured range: 54.2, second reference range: 52.7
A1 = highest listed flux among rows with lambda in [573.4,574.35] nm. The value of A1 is 53.61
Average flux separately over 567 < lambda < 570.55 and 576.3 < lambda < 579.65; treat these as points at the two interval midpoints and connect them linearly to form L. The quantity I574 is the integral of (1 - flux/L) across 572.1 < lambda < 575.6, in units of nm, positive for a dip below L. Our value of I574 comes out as 0.13 nm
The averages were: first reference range 54.6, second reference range 54.8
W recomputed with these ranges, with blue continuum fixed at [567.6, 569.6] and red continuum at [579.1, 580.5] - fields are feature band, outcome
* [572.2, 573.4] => 0.044 nm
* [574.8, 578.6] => 0.070 nm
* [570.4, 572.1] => -0.068 nm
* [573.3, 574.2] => 0.022 nm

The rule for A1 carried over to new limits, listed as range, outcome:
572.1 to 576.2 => 54.21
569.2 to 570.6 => 54.92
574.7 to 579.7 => 57.25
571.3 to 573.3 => 57.56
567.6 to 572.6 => 58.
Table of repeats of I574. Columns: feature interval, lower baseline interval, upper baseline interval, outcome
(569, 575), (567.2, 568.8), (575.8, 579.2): 0.12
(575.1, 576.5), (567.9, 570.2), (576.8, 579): 0.02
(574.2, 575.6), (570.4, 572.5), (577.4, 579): 0.05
